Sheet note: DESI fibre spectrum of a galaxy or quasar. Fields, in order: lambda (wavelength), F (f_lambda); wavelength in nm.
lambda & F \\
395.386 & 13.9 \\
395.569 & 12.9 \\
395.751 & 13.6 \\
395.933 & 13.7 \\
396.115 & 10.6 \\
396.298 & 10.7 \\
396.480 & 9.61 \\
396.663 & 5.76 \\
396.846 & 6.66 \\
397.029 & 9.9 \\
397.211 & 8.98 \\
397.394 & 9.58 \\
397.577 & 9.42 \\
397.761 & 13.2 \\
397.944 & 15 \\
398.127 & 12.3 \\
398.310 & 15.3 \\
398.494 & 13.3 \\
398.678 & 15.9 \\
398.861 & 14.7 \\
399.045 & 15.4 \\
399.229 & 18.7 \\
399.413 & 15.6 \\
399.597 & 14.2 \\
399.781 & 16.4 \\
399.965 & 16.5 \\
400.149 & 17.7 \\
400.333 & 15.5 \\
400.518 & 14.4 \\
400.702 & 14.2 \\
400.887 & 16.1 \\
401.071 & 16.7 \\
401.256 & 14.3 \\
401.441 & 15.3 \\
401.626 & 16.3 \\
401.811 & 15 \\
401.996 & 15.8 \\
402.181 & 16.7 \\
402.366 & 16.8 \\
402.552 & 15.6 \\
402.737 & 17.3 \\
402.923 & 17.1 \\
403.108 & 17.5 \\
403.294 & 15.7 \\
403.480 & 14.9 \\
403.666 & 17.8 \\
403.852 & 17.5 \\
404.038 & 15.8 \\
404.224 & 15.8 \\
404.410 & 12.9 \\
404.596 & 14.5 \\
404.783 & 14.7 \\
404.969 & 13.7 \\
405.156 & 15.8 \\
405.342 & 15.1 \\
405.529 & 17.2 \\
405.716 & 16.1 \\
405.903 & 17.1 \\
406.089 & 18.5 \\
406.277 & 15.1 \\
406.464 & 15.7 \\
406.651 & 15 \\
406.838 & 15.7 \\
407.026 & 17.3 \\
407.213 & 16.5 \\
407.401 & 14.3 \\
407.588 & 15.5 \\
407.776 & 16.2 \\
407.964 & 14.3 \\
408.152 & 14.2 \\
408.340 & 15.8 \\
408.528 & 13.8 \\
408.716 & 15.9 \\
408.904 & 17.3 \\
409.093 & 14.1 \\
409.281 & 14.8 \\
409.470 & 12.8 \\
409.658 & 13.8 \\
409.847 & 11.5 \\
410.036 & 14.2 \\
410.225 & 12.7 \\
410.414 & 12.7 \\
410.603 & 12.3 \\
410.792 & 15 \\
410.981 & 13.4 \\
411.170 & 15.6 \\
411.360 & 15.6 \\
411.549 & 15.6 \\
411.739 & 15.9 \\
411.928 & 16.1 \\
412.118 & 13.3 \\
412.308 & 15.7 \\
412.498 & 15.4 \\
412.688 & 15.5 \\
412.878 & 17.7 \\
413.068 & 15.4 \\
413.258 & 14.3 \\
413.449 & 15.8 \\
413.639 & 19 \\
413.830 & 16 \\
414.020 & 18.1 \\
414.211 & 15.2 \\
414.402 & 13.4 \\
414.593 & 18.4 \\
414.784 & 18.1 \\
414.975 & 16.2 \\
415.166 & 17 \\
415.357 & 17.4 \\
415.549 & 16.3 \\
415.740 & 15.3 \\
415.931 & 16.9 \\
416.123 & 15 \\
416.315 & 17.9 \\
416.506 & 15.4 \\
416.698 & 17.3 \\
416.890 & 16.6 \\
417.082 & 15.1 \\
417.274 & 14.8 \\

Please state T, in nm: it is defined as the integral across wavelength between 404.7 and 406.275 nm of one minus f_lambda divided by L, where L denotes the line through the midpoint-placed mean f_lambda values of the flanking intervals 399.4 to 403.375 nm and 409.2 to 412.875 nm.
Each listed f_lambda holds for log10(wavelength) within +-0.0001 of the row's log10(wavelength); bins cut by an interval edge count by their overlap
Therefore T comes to -0.07 nm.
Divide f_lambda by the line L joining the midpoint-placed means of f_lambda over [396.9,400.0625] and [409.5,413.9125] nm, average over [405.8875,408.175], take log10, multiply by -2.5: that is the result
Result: -0.10 mag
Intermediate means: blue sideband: 13.7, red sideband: 14.9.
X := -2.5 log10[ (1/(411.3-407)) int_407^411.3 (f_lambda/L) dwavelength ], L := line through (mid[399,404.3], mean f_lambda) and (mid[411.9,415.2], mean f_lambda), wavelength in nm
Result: 0.116 mag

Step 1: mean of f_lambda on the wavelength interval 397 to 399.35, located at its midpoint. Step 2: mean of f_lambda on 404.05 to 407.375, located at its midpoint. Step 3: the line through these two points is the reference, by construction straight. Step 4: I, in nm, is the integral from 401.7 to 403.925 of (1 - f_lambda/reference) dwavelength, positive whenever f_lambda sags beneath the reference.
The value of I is -0.26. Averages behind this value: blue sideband 13.3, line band 16.5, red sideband 15.7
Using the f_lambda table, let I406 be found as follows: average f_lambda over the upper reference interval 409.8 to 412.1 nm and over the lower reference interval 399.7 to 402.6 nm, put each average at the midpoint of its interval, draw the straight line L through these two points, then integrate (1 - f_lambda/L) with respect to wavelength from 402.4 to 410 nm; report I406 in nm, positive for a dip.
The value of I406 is -0.24 nm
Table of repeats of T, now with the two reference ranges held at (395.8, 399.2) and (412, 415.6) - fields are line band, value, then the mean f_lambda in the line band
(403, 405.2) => -0.32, 15.6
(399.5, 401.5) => -0.47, 15.6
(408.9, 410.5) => 0.16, 13.6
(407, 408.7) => -0.08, 15.3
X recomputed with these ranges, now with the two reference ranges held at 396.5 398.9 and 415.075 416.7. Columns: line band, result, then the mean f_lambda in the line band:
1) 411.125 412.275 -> -0.004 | 15.4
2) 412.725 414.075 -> -0.051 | 16.5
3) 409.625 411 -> 0.136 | 13.2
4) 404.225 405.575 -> -0.109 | 14.8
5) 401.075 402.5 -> -0.249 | 15.8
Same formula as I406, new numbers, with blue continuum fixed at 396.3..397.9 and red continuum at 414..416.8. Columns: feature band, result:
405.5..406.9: -0.364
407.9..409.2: -0.116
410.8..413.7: -0.056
